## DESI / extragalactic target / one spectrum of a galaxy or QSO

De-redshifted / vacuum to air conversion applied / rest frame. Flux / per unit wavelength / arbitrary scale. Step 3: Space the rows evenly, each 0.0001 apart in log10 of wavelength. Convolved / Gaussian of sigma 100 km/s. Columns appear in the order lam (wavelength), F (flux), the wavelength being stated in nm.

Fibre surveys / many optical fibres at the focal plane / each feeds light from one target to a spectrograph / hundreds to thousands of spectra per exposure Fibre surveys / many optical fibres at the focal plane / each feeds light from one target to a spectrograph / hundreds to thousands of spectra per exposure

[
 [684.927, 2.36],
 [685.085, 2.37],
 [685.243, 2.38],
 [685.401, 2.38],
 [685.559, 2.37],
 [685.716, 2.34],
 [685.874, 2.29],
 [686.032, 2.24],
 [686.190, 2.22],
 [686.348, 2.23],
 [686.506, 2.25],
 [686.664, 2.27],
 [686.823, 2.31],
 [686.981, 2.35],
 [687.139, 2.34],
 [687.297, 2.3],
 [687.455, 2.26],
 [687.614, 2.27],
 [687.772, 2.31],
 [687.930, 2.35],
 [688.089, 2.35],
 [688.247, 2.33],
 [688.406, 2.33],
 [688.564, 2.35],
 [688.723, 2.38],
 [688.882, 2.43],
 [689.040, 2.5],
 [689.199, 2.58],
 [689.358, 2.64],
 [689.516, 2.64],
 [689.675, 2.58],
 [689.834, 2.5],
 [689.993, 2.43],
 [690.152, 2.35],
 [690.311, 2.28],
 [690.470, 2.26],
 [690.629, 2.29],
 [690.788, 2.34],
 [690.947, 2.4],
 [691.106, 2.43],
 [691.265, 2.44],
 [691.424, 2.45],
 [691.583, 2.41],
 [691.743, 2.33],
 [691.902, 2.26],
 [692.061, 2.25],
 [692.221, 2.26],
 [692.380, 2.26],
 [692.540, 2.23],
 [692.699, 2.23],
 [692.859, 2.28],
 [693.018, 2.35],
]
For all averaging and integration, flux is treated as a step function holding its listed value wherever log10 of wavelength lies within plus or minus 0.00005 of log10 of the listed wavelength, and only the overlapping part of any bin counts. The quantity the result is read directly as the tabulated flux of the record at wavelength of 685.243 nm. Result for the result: 2.38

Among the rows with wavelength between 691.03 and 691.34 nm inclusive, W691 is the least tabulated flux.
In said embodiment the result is 2.43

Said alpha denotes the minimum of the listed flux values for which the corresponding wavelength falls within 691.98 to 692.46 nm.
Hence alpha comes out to 2.25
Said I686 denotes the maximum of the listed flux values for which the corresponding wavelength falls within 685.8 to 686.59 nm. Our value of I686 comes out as 2.29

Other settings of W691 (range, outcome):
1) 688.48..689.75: 2.35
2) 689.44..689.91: 2.5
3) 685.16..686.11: 2.24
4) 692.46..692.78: 2.23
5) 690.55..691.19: 2.29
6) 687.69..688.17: 2.31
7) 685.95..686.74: 2.22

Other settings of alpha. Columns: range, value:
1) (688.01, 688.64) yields 2.33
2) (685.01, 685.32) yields 2.37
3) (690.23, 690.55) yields 2.26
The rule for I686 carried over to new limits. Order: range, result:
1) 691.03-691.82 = 2.45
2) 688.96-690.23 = 2.64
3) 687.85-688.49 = 2.35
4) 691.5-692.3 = 2.41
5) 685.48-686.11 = 2.37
